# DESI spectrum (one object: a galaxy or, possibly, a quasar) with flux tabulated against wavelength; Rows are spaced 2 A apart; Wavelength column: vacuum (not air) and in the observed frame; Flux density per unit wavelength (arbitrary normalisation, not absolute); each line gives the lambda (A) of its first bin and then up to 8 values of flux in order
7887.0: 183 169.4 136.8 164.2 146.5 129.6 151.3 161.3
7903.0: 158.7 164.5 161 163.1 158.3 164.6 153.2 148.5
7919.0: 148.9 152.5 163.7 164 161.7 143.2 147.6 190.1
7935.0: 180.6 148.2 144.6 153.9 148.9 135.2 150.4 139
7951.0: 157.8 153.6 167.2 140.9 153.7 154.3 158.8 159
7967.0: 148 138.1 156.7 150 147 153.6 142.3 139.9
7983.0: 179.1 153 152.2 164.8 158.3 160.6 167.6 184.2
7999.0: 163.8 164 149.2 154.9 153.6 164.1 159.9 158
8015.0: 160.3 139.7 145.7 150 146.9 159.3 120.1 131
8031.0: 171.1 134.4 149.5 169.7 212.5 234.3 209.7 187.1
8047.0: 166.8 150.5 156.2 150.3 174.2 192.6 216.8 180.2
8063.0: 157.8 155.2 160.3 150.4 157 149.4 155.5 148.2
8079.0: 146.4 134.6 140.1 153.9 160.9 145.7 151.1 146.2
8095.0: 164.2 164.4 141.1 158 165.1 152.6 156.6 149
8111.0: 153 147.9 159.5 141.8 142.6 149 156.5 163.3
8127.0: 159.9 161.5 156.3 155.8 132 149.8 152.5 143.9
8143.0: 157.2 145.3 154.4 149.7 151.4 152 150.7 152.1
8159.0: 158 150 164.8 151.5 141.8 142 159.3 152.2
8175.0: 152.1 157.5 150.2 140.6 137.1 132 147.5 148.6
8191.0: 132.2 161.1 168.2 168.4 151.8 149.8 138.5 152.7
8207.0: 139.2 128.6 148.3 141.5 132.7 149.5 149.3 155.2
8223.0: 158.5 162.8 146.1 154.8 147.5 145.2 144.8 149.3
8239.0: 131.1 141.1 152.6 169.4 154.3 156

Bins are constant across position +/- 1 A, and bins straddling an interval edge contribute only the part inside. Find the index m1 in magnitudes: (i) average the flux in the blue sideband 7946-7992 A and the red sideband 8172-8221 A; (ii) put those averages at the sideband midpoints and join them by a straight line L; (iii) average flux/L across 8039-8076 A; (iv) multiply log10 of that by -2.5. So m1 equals -0.15 mag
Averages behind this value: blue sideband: 153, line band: 174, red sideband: 147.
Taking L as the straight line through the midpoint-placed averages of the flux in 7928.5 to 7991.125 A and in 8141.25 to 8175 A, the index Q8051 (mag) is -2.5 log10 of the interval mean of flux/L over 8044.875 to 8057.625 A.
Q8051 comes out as -0.092 mag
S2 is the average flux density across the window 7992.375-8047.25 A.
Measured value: 163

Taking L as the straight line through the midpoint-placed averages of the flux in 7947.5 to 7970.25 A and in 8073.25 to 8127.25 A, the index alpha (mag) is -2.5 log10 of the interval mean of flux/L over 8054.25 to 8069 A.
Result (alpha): -0.15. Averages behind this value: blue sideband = 152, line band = 175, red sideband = 152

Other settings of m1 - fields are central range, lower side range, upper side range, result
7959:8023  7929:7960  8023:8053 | 0.03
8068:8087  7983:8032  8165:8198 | 0.03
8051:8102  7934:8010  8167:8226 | -0.04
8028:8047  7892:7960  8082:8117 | -0.15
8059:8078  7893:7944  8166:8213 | -0.06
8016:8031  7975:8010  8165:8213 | 0.10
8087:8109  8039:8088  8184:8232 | 0.06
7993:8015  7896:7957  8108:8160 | -0.05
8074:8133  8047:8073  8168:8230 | 0.06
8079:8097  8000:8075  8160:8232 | 0.06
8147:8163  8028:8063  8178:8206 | 0.02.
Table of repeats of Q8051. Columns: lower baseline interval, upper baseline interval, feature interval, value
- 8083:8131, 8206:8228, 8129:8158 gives 0.006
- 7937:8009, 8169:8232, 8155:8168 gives -0.023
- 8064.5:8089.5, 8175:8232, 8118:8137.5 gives -0.022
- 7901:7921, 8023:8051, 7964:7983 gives 0.089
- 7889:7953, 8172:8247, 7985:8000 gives -0.072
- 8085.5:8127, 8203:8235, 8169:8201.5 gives -0.009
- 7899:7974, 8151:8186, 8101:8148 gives -0.013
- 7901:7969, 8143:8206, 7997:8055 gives -0.056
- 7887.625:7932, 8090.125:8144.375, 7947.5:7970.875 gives 0.020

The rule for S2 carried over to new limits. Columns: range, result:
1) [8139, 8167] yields 152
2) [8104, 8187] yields 151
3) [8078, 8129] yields 152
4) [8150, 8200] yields 151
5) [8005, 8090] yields 161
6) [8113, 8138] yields 152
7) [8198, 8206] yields 148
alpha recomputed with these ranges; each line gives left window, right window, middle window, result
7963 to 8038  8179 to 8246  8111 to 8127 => -0.01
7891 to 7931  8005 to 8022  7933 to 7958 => 0.01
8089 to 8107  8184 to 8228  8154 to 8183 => 0.00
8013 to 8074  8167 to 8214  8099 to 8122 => 0.04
